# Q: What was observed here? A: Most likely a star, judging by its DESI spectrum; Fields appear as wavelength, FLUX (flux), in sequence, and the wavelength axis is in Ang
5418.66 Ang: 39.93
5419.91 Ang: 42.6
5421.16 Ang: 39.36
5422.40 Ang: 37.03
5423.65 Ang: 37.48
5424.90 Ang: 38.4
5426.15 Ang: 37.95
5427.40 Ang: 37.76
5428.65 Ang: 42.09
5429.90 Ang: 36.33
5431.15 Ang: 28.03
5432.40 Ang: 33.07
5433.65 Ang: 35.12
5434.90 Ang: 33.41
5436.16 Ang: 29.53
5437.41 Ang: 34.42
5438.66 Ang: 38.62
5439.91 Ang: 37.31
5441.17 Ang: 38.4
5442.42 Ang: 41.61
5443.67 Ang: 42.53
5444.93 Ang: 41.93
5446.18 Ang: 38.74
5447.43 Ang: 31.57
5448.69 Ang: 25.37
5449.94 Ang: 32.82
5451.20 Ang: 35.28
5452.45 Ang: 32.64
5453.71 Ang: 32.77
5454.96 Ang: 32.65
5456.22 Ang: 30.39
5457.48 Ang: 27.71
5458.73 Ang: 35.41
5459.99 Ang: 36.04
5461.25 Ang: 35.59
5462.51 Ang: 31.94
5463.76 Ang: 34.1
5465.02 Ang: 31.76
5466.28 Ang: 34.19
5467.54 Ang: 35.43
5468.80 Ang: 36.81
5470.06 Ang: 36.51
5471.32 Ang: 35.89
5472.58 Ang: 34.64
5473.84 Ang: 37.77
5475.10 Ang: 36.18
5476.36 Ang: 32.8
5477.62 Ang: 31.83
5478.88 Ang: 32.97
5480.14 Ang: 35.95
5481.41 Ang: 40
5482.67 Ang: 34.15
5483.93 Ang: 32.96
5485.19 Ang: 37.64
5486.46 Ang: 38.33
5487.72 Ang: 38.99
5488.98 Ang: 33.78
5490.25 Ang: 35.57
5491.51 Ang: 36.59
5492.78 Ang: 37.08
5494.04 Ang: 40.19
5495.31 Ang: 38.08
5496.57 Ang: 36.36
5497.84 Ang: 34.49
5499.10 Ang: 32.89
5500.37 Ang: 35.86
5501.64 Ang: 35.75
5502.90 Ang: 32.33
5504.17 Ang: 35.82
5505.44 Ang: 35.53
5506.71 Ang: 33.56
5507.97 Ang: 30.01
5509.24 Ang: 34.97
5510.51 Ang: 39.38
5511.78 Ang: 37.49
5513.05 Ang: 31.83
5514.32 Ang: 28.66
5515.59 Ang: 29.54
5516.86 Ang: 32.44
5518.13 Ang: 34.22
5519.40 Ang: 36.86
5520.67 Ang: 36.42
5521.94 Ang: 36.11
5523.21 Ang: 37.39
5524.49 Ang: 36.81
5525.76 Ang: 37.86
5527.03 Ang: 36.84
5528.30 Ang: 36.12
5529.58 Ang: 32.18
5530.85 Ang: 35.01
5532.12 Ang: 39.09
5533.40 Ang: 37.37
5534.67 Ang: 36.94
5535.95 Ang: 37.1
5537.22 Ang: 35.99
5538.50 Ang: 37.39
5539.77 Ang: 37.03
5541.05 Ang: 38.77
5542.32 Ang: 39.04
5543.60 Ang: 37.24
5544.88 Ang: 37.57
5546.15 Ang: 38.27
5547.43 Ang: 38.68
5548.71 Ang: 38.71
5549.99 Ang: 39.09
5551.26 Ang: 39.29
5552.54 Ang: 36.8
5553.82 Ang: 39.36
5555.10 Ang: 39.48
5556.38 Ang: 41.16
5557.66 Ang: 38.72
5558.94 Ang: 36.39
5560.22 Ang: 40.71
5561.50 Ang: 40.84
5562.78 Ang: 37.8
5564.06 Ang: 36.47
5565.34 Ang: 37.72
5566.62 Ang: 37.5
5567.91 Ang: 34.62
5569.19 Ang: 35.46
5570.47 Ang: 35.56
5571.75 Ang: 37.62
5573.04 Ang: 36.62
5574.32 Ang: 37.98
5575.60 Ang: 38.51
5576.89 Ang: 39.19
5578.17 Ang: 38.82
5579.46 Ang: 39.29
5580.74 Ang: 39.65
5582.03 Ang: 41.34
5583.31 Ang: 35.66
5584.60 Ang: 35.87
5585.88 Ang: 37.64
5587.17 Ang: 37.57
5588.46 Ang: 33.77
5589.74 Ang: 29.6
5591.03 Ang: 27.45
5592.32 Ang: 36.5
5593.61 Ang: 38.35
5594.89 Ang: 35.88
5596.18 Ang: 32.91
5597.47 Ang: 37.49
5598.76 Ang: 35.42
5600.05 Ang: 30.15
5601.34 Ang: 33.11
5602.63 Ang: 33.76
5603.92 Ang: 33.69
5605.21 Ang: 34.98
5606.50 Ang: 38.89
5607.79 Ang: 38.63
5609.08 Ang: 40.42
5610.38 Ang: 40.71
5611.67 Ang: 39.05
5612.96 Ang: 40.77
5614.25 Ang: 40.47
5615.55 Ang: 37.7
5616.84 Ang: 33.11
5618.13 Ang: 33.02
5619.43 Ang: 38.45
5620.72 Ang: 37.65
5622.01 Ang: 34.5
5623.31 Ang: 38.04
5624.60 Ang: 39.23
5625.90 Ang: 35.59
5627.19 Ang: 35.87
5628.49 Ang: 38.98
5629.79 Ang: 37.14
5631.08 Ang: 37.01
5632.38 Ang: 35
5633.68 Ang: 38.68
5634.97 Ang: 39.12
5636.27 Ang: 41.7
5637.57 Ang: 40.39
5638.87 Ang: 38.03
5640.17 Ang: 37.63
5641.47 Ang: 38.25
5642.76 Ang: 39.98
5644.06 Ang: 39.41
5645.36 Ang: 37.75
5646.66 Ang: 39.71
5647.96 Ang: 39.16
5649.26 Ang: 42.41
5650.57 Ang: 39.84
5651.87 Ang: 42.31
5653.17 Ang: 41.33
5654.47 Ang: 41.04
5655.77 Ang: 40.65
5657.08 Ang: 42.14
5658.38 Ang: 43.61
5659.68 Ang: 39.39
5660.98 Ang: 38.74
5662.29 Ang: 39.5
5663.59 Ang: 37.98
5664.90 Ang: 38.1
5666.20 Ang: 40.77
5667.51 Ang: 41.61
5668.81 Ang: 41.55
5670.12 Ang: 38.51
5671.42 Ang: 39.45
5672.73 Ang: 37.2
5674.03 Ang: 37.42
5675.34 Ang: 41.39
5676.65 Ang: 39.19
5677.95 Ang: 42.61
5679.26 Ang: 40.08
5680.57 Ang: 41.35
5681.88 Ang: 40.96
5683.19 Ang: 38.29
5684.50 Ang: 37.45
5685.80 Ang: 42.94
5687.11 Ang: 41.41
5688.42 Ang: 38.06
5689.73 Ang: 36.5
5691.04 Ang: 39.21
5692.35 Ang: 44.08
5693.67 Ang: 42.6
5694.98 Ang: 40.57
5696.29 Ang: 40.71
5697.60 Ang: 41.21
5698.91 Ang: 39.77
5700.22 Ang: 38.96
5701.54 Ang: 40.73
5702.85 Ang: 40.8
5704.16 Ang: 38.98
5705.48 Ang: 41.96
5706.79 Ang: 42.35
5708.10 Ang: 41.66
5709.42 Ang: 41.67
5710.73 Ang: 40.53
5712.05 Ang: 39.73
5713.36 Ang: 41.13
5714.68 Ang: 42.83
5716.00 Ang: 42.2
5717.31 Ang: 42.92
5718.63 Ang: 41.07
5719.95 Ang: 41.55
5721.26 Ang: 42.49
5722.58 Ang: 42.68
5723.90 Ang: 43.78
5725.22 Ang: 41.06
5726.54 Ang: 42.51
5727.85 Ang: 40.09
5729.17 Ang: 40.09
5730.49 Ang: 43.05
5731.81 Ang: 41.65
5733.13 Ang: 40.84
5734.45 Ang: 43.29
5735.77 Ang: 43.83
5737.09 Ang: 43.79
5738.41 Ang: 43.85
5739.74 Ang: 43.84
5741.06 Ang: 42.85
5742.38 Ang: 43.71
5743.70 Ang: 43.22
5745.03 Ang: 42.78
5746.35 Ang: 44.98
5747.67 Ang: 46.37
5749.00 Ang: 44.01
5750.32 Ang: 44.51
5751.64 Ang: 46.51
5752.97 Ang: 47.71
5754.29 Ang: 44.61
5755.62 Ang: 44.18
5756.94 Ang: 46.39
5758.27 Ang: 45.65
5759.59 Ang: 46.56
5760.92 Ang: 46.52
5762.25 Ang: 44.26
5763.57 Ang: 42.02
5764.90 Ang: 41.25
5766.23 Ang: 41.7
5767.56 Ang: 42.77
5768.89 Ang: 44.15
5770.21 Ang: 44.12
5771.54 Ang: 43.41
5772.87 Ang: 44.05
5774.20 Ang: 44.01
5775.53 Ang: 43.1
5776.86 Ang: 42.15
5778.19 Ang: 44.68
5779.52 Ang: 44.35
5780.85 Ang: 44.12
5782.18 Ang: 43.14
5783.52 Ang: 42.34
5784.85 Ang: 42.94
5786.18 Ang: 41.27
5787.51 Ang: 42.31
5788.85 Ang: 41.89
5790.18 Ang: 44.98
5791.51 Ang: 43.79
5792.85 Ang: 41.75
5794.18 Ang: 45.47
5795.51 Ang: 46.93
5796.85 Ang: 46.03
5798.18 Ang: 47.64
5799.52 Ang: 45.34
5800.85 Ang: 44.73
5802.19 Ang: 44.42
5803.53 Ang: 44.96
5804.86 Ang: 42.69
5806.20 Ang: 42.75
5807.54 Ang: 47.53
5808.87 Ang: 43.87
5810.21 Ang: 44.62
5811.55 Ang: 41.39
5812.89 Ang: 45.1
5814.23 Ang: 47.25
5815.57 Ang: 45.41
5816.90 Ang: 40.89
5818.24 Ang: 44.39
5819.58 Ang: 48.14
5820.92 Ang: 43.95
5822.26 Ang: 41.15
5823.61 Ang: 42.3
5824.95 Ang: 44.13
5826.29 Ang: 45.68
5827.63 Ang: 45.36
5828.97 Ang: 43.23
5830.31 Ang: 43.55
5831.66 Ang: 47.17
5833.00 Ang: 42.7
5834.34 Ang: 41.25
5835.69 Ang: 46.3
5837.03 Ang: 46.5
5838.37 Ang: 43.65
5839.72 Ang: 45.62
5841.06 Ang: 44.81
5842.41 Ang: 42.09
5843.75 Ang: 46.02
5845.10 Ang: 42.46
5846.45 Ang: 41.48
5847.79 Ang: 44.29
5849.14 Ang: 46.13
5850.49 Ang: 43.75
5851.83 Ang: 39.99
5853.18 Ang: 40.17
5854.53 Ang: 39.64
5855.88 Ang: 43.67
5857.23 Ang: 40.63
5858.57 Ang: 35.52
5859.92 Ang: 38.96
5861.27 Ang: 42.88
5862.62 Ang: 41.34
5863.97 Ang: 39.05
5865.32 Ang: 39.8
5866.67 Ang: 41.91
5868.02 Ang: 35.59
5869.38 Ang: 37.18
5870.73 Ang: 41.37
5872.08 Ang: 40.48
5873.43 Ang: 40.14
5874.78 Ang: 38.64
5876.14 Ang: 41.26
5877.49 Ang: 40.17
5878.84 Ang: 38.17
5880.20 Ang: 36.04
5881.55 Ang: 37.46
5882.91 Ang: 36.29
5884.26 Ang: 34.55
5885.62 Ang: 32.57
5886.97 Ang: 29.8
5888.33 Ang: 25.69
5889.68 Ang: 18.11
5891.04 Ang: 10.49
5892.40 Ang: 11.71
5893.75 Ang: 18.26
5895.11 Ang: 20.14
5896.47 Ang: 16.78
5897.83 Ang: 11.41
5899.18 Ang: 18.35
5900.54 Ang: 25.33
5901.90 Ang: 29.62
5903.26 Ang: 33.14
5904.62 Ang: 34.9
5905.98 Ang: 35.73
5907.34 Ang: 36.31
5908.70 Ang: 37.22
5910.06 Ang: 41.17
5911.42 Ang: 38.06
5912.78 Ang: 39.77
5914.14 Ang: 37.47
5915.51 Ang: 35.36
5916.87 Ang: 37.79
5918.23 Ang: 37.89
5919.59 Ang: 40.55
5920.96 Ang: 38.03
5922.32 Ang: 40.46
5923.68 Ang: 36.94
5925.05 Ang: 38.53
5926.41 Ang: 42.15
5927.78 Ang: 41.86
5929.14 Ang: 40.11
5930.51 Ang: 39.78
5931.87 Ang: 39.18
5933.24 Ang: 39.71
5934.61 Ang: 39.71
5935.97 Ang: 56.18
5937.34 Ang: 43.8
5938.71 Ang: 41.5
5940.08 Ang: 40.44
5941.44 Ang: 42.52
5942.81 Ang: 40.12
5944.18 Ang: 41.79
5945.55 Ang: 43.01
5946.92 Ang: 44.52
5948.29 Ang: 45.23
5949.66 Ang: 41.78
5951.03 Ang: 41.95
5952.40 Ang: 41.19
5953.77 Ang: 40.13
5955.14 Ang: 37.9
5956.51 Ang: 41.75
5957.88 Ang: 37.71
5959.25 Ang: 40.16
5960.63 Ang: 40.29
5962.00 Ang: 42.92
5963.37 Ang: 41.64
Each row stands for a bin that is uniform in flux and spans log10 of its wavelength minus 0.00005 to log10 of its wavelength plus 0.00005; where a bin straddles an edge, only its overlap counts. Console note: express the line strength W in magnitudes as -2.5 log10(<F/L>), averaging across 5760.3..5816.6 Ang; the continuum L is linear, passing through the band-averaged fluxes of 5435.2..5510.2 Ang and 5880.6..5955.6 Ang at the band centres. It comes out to -0.240 mag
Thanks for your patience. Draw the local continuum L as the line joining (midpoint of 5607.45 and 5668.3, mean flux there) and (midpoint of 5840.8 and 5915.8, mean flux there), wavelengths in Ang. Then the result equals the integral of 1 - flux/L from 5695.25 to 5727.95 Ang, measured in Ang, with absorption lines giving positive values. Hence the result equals -3.1 Ang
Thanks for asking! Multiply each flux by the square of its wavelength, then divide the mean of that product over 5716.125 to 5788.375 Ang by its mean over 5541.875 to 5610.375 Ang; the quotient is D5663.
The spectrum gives 1.2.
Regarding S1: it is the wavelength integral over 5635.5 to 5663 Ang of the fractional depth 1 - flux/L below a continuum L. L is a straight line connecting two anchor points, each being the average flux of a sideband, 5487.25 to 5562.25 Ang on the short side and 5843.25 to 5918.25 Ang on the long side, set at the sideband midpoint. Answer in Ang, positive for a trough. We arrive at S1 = -3.2 Ang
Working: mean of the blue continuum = 36.5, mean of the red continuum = 34.9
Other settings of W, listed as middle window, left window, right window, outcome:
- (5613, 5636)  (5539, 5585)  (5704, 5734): 0.07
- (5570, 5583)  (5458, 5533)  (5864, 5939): -0.10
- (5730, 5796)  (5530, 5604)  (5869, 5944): -0.22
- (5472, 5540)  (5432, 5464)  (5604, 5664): 0.01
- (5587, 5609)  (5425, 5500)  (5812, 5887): 0.09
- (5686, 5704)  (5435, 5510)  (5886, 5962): -0.14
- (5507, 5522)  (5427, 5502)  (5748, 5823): 0.08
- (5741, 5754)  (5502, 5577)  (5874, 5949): -0.24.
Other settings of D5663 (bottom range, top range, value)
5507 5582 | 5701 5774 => 1.25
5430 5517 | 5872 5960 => 1.21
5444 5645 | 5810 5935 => 1.17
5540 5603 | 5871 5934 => 1.01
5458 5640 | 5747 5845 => 1.32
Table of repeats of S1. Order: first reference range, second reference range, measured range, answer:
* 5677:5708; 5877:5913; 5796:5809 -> -4.1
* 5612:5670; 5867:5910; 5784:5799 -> -4.5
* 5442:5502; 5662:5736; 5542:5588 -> -0.8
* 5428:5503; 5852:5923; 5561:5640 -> -4.7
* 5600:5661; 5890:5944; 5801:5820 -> -4.5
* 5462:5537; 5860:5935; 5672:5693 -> -3.0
